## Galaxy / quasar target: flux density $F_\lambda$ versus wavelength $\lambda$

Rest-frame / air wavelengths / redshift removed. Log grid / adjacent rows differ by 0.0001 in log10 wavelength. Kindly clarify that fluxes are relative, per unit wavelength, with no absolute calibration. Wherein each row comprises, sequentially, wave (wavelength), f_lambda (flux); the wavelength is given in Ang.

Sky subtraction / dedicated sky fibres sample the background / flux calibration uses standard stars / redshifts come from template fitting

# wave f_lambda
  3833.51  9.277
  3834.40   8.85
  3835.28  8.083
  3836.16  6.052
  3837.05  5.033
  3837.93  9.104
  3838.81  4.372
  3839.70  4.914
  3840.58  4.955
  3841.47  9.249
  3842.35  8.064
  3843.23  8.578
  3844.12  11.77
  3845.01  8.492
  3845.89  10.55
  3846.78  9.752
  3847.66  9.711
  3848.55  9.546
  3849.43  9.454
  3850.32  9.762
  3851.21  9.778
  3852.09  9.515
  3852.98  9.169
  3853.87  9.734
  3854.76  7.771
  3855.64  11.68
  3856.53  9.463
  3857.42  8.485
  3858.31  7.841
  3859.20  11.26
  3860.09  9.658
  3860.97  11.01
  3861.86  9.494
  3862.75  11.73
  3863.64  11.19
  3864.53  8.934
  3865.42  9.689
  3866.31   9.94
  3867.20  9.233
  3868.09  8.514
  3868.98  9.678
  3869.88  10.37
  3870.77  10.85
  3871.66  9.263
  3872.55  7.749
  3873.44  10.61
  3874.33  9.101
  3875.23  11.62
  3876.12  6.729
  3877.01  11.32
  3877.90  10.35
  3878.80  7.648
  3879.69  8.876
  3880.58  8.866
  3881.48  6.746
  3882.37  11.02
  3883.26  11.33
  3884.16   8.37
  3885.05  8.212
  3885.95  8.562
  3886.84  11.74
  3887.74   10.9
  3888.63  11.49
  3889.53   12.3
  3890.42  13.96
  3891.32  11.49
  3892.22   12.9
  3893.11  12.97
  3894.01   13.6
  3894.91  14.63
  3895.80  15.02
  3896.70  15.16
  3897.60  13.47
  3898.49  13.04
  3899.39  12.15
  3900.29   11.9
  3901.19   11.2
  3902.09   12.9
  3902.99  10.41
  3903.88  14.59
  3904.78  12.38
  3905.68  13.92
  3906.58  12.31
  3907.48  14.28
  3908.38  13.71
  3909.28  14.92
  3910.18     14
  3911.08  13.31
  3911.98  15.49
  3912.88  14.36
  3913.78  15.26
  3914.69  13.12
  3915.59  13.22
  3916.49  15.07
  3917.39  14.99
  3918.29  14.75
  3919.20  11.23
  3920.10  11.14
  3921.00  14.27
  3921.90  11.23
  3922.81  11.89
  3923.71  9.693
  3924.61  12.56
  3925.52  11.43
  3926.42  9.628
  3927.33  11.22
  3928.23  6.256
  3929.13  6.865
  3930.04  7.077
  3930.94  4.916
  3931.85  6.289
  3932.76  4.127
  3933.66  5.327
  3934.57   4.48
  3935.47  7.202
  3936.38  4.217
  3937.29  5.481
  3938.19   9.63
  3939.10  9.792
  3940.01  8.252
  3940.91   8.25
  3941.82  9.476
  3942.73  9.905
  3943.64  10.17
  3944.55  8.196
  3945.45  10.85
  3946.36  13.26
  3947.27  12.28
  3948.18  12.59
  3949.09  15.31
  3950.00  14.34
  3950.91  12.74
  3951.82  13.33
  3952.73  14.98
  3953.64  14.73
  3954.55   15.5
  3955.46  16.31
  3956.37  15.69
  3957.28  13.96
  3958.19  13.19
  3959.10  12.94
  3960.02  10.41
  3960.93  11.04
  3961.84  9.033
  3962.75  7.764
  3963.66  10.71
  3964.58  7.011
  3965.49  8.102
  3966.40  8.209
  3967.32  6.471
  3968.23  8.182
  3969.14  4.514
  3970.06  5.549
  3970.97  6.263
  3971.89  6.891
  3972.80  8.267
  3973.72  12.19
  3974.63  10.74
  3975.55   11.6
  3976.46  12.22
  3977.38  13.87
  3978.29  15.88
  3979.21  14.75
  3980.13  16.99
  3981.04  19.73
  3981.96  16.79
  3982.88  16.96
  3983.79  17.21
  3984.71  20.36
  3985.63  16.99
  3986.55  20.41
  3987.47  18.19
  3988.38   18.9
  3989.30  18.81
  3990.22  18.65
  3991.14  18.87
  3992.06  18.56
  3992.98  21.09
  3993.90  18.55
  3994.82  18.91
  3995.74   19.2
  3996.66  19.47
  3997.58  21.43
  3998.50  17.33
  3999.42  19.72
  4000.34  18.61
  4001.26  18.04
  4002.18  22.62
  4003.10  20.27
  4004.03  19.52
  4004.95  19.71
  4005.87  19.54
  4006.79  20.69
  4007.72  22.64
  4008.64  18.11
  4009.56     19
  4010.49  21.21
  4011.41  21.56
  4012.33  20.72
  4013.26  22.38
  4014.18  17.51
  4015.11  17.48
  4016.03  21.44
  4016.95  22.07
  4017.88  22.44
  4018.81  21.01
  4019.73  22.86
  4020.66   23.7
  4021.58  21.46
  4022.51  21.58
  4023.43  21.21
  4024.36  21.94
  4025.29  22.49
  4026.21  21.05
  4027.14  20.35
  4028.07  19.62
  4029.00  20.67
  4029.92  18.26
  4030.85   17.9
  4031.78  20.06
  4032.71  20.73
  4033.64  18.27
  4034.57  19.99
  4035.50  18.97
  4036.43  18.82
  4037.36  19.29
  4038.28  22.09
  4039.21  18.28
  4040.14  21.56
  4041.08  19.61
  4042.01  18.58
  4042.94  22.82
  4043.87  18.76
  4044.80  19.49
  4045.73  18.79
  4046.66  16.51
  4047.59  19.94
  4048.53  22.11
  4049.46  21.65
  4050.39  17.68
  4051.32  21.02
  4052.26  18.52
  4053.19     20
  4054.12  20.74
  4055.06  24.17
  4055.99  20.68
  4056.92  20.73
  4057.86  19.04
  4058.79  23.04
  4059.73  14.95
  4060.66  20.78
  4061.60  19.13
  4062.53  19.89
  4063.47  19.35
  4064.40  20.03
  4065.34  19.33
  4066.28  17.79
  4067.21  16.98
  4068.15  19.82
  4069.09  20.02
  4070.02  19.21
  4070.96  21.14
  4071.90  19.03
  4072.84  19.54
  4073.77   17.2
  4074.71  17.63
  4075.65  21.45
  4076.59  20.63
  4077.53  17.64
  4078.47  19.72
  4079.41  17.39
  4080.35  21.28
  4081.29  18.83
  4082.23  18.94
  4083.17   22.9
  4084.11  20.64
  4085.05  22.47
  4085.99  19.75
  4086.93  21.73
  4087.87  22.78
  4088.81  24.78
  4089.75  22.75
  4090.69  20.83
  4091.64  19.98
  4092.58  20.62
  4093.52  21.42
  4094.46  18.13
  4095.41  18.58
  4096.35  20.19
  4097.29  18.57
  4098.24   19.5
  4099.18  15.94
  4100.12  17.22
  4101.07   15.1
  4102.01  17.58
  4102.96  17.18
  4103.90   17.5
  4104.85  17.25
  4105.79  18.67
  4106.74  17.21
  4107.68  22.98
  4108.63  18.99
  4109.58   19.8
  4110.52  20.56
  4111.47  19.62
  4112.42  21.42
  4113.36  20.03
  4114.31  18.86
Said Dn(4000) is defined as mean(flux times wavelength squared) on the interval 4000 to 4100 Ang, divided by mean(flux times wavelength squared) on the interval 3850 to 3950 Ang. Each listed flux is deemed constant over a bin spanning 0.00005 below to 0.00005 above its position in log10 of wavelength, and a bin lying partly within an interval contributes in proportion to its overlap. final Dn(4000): 2.02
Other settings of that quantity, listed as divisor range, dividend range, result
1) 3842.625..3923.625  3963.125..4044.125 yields 1.68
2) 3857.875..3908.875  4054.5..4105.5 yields 1.96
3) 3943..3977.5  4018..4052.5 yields 1.91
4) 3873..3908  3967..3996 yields 1.35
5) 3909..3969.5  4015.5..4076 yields 1.97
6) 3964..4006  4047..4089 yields 1.35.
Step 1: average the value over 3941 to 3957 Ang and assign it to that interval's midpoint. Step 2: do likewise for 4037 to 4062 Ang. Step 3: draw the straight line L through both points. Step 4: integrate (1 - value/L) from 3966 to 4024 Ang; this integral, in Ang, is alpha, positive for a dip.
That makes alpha -4.0 Ang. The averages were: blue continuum 12.8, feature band 17.4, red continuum 20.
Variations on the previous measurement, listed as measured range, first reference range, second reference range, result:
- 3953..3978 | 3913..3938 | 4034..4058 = 4.9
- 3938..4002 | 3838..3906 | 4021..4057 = 10.0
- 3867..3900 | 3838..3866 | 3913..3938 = -4.7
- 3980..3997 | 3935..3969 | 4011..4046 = -3.7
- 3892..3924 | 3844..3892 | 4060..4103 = -4.5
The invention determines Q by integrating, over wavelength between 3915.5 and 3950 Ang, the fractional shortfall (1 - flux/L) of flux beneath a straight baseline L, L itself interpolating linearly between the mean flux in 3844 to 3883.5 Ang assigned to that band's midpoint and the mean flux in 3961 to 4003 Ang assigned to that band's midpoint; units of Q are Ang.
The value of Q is 7.5 Ang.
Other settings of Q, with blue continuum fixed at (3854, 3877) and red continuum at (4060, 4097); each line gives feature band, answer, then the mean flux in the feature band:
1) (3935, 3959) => 3.8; 11.5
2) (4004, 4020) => -3.6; 20.6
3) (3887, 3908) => -3.1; 12.9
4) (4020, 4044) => -3.6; 20.3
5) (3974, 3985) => -0.2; 15.5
